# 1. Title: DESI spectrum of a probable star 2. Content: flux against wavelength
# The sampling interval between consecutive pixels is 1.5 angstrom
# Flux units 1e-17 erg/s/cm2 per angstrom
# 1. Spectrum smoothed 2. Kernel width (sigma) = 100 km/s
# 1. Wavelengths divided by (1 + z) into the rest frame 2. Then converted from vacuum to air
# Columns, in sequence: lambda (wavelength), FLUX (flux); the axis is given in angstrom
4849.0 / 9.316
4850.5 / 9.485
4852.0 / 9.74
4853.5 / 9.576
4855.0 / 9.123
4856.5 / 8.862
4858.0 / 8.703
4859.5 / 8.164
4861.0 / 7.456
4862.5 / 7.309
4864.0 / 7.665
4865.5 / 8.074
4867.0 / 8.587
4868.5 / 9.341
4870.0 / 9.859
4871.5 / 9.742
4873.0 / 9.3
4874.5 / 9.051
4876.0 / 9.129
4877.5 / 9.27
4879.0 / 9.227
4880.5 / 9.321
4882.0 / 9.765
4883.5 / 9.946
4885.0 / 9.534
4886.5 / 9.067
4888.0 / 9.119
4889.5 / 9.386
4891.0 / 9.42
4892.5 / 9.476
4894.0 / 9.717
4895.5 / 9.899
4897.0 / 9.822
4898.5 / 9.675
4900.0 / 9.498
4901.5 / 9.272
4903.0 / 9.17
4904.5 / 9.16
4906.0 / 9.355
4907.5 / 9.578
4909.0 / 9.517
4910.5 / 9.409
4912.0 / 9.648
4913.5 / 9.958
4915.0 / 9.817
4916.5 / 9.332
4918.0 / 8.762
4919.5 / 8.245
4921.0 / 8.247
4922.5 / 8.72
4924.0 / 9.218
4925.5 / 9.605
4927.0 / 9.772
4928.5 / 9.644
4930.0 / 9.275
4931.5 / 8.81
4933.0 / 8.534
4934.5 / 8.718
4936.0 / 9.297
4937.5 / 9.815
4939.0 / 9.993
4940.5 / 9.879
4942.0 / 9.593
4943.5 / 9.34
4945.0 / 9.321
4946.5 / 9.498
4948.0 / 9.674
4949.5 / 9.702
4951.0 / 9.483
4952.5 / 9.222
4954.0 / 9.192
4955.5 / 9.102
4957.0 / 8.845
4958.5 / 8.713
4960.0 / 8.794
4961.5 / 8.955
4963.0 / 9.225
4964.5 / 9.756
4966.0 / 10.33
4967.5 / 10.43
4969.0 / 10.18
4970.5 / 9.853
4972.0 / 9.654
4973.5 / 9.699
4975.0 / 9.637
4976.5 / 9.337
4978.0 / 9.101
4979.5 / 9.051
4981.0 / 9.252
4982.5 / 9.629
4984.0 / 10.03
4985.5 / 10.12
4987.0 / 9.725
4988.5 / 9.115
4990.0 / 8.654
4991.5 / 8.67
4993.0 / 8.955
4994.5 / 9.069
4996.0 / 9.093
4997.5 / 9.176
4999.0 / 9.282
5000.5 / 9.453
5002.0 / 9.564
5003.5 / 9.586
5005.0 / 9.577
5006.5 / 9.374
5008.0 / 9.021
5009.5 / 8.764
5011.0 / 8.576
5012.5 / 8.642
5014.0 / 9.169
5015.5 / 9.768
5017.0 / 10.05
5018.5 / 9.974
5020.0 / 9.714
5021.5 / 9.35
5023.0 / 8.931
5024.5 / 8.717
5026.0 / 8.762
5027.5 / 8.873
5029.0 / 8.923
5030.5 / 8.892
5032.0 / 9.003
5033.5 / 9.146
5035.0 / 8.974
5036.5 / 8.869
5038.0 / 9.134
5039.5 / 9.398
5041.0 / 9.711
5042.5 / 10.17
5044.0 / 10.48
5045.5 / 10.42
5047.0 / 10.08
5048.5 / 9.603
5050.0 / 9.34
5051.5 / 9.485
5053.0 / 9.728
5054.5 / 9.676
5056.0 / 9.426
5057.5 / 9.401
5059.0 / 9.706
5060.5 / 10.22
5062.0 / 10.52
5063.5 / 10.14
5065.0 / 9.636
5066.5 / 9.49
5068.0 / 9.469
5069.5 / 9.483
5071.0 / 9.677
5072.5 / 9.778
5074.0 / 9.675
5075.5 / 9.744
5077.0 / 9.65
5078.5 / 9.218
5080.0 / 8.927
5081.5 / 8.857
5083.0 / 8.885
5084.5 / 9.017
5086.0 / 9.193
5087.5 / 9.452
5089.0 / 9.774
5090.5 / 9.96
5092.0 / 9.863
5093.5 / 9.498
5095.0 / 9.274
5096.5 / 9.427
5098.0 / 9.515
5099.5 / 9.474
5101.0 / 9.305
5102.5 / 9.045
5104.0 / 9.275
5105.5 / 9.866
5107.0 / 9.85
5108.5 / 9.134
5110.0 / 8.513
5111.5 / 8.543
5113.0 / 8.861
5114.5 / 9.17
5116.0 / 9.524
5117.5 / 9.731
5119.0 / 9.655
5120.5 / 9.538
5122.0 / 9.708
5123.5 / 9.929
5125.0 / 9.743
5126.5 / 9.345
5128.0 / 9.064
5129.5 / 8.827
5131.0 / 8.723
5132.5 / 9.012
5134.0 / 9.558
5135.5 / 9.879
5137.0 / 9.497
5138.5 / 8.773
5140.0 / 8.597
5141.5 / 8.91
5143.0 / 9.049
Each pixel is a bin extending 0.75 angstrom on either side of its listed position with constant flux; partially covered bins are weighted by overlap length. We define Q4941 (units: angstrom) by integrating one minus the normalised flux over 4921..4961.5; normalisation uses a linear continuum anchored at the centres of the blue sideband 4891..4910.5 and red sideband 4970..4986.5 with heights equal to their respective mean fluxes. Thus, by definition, 1.1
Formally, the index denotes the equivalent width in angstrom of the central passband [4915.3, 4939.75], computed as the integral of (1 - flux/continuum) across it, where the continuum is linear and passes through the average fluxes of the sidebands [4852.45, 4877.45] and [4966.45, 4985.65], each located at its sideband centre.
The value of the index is 0.4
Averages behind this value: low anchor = 8.77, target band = 9.14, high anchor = 9.69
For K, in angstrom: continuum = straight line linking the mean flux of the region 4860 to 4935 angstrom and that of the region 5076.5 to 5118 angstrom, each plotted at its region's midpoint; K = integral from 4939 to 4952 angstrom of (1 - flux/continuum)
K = -0.5 angstrom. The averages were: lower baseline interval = 9.19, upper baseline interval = 9.31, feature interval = 9.58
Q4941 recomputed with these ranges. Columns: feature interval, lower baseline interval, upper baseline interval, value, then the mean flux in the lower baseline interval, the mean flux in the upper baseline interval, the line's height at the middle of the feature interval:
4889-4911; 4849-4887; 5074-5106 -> -1.0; 9.02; 9.39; 9.07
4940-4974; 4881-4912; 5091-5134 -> -0.2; 9.49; 9.34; 9.45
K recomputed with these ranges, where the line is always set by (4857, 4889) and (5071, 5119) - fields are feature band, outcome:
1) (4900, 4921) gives -0.66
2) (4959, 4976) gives -1.01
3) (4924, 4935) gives -0.20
